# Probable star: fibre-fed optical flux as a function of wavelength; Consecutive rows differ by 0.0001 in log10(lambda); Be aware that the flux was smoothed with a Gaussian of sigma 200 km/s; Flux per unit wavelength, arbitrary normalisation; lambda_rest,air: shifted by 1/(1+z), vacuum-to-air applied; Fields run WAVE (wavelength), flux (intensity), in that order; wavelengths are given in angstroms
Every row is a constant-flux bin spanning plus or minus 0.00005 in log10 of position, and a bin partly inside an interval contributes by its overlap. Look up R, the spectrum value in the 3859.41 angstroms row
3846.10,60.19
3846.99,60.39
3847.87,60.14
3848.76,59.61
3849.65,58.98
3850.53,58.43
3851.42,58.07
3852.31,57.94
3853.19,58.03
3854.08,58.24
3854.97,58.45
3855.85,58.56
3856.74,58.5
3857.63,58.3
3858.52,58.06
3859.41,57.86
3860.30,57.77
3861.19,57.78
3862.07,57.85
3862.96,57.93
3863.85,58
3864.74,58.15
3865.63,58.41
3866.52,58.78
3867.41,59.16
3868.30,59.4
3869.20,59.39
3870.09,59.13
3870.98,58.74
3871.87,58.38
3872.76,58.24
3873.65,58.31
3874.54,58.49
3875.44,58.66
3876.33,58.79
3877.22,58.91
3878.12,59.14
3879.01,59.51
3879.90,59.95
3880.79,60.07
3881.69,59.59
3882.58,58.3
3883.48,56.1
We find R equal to 57.86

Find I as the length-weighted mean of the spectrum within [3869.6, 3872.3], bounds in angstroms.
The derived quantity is 58.8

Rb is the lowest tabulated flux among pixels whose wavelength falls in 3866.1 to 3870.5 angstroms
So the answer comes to 58.78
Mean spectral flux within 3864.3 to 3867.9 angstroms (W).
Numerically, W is 58.7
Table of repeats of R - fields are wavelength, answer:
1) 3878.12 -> 59.14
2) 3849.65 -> 58.98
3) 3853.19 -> 58.03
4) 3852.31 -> 57.94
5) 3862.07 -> 57.85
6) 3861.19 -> 57.78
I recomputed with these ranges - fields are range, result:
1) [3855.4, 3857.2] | 58.7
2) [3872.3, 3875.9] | 58.4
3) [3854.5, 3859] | 58.3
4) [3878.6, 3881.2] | 60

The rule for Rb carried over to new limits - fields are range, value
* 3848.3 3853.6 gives 57.94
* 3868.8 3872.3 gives 58.38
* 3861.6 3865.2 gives 57.85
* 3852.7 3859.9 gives 57.86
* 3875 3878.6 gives 58.66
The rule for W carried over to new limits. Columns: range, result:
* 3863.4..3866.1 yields 58.2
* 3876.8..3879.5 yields 59.2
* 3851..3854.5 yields 58.1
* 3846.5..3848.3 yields 60.3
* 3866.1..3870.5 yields 59.1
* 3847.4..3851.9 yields 59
